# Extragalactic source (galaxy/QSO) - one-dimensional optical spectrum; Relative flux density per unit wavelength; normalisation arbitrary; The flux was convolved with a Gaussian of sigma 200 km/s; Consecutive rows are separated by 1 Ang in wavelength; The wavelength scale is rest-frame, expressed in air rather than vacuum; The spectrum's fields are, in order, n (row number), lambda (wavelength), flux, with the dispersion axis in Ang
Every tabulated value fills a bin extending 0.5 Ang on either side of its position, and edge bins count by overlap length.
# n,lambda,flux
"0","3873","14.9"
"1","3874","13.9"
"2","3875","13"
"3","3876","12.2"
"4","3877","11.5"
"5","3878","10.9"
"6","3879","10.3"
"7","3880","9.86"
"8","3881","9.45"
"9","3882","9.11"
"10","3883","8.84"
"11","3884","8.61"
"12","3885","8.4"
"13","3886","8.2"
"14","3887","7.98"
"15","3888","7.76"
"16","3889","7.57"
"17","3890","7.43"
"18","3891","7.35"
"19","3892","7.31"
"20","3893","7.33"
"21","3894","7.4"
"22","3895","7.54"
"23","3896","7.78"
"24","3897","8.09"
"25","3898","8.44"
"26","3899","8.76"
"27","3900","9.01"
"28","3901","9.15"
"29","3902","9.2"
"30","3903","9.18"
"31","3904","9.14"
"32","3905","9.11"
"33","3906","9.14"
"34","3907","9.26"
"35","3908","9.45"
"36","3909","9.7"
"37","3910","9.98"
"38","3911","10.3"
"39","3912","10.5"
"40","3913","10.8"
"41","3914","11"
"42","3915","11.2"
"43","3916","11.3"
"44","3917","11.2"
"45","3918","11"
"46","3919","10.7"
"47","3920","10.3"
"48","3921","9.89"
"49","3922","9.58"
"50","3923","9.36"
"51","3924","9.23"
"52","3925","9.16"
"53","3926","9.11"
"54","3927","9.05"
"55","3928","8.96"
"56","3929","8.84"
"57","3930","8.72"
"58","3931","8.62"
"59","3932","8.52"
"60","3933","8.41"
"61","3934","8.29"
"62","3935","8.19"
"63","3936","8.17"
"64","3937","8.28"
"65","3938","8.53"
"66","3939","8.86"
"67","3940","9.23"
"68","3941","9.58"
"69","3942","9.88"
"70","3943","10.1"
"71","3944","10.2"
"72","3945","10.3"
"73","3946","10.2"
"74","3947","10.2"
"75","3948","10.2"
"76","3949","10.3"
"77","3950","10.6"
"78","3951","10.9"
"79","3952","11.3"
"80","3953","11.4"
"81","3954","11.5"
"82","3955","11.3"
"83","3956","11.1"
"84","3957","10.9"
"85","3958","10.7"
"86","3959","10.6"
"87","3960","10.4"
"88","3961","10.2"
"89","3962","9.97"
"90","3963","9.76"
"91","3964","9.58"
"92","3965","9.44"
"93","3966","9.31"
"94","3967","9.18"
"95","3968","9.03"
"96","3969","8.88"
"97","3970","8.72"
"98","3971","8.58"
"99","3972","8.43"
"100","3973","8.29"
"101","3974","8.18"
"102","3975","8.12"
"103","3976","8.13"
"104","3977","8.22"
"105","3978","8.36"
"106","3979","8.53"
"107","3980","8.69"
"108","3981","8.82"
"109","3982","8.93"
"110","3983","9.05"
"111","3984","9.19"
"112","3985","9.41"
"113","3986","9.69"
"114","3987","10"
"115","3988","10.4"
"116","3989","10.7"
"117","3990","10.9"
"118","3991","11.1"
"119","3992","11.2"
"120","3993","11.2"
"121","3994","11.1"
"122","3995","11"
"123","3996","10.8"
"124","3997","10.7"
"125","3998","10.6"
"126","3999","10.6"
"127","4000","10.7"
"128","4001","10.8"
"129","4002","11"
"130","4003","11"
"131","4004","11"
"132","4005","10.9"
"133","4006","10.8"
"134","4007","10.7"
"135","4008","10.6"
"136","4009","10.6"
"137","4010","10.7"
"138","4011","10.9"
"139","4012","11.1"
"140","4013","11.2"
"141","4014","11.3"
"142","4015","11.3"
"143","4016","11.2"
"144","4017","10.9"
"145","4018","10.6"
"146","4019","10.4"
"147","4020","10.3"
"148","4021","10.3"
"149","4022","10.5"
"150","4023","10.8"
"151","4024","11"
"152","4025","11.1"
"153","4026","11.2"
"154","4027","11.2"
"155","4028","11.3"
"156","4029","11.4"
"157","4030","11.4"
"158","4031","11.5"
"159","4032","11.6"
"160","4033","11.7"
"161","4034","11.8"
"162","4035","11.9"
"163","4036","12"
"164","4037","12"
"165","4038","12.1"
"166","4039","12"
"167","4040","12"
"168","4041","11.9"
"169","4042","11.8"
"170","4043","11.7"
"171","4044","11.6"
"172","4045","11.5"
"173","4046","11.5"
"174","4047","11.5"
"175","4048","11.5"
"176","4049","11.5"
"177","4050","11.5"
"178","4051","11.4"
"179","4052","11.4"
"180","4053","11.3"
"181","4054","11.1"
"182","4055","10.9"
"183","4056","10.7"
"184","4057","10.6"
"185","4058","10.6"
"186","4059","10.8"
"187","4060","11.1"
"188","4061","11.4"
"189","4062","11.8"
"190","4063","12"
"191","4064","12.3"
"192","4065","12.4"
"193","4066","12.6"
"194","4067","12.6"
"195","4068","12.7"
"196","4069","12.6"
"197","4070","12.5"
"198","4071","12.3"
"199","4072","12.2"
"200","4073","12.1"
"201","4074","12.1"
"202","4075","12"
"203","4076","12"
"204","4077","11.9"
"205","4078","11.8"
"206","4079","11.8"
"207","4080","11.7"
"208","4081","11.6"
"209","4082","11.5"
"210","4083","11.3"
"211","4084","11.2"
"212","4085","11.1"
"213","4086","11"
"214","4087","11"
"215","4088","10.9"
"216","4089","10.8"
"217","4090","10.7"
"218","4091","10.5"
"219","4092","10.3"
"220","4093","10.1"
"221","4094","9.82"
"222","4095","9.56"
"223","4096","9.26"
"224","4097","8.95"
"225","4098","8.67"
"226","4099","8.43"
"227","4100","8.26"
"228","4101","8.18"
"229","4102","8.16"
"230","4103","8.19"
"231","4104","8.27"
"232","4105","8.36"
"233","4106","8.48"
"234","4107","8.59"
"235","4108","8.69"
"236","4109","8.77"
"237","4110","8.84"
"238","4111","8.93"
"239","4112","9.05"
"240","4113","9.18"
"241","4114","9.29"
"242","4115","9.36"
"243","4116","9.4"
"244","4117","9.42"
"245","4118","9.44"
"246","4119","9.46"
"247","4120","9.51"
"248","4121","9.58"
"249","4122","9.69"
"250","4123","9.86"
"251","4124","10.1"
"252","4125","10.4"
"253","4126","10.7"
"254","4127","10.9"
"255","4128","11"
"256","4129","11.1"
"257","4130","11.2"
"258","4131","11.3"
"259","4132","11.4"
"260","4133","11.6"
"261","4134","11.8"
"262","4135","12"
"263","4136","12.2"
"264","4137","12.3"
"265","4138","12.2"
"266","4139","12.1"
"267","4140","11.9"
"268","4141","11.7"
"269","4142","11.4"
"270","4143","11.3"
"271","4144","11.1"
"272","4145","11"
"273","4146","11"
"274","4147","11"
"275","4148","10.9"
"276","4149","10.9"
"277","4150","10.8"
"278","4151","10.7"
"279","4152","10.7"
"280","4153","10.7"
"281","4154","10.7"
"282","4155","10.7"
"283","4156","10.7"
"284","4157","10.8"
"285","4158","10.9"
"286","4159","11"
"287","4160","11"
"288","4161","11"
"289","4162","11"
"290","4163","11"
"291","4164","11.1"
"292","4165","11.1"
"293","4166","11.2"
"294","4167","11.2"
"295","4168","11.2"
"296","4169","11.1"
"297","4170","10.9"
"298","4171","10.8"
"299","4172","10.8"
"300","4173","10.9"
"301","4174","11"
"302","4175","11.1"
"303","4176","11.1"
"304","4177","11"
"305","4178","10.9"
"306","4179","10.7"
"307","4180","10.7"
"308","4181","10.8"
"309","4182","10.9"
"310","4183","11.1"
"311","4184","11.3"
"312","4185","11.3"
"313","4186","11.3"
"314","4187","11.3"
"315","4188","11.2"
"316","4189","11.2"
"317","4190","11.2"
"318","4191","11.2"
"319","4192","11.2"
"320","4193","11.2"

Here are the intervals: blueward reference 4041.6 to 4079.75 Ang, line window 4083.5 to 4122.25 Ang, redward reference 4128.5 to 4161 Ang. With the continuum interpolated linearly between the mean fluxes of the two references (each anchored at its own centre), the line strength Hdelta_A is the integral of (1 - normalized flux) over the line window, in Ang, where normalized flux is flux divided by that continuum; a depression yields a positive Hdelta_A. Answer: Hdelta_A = 7.0 Ang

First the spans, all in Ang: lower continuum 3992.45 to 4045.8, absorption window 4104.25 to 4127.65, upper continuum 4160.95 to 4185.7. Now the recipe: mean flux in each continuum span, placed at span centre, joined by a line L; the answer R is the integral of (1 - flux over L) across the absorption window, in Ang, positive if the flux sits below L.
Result 3.5 Ang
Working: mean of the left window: 11.2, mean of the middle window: 9.39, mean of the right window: 11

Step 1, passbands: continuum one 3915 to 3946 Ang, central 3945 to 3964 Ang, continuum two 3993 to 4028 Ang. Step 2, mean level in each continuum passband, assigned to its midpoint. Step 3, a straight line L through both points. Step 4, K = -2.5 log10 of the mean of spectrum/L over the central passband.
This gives -0.08 mag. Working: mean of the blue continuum 9.43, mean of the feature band 10.6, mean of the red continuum 10.9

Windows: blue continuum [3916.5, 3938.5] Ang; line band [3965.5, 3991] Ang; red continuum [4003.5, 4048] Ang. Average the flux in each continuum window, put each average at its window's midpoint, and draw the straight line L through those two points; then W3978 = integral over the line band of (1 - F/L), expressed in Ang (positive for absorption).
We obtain 3.0 Ang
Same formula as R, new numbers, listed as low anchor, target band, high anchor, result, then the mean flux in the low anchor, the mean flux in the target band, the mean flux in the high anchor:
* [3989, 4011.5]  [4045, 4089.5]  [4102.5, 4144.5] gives -4.6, 10.9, 11.6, 10.2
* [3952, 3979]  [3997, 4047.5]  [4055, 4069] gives -1.8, 9.56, 11.2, 11.7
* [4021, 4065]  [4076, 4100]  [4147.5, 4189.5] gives 1.5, 11.4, 10.6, 11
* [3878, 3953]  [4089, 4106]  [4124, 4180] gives 2.5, 9.28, 9.14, 11.1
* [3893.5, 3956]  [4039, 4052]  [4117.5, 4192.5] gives -1.6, 9.59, 11.6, 11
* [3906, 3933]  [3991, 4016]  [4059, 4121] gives -2.0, 9.8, 10.9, 10.4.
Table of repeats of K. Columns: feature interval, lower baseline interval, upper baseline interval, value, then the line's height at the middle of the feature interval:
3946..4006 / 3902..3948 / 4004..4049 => 0.04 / 10.4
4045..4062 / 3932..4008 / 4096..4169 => -0.11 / 10.1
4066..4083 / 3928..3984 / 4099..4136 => -0.25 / 9.62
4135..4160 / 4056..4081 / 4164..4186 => 0.00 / 11.2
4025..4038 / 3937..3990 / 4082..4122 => -0.21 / 9.57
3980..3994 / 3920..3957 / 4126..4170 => 0.00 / 10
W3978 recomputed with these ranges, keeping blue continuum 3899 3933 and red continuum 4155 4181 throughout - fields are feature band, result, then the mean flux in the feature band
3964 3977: 1.6 Ang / 8.71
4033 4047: -2.1 Ang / 11.8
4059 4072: -2.1 Ang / 12.1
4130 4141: -1.1 Ang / 11.8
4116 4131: 0.8 Ang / 10.2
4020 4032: -1.0 Ang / 11.1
